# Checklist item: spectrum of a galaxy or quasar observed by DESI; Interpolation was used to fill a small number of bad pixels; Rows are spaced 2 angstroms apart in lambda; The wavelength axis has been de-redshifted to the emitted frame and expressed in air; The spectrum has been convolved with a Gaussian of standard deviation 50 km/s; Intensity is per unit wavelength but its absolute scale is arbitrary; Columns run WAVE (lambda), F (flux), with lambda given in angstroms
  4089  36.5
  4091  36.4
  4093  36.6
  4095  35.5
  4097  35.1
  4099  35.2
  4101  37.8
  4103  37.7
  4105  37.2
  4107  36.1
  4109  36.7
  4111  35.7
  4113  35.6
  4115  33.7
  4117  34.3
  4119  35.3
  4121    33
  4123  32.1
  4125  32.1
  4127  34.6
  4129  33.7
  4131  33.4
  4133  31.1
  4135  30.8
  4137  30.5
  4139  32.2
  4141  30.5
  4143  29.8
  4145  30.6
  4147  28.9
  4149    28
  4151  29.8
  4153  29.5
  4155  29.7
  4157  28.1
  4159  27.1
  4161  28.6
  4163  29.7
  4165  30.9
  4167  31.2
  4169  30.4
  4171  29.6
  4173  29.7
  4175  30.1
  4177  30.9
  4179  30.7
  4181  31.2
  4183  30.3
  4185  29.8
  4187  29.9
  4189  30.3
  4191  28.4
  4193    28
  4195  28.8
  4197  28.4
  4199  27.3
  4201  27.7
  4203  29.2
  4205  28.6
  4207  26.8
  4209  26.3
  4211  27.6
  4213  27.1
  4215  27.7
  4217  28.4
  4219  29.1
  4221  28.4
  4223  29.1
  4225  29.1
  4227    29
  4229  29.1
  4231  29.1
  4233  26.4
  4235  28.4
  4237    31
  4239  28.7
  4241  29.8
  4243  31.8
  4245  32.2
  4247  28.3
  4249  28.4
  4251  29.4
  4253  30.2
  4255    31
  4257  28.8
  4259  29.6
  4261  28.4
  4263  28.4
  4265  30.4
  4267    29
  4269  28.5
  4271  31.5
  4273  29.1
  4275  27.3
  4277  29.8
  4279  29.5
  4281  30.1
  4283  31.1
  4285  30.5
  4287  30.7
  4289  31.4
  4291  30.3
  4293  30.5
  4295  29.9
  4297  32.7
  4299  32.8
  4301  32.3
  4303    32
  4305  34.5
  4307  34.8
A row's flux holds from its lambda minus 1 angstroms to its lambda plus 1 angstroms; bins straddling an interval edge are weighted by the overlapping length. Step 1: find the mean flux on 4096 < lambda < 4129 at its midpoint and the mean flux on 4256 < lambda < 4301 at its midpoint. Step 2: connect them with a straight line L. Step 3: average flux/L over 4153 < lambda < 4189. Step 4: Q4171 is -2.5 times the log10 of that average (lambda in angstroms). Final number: 0.12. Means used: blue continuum 35.1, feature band 29.9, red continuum 30.1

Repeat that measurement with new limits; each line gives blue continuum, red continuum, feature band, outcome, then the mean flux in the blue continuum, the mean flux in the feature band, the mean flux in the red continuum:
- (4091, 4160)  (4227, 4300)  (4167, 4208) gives 0.078 mag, 32.9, 29.4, 29.8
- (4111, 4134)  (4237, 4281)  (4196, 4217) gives 0.127 mag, 33.6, 27.7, 29.6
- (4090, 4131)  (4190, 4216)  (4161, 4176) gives 0.016 mag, 35.2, 30.1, 27.8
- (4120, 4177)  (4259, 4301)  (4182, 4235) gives 0.071 mag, 30.6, 28.5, 30.1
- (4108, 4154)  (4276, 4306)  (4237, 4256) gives 0.052 mag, 32.3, 30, 31.2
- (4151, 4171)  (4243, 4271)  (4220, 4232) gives 0.022 mag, 29.5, 29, 29.6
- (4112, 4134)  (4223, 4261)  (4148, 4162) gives 0.133 mag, 33.5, 28.7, 29.4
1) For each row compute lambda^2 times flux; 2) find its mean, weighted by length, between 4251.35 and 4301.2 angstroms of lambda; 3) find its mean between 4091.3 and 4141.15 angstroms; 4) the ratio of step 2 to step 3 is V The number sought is 0.9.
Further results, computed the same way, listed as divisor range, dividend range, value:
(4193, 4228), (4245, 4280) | 1.07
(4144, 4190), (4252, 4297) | 1.06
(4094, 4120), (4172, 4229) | 0.84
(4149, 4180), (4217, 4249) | 1.02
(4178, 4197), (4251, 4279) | 1.03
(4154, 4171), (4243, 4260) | 1.06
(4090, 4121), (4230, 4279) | 0.88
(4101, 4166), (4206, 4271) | 0.95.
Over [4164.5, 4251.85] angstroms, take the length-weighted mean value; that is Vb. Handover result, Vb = 29.1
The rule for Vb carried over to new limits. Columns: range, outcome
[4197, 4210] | 27.7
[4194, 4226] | 28.1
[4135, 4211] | 29.4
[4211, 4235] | 28.4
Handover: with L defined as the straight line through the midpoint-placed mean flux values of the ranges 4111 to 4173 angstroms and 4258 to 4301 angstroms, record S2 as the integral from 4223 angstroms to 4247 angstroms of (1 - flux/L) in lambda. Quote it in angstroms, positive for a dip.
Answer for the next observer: 0.8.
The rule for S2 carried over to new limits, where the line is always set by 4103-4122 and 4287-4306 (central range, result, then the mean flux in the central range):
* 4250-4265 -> 1.4 angstroms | 29.5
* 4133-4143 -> 1.2 angstroms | 30.9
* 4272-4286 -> 1.1 angstroms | 29.6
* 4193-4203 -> 1.6 angstroms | 28.2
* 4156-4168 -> 1.8 angstroms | 29.3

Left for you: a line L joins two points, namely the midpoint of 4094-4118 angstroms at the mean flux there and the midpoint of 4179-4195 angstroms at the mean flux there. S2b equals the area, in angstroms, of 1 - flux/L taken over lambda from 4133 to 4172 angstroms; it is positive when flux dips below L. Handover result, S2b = 3.0 angstroms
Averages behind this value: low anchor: 35.9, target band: 29.8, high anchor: 29.7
